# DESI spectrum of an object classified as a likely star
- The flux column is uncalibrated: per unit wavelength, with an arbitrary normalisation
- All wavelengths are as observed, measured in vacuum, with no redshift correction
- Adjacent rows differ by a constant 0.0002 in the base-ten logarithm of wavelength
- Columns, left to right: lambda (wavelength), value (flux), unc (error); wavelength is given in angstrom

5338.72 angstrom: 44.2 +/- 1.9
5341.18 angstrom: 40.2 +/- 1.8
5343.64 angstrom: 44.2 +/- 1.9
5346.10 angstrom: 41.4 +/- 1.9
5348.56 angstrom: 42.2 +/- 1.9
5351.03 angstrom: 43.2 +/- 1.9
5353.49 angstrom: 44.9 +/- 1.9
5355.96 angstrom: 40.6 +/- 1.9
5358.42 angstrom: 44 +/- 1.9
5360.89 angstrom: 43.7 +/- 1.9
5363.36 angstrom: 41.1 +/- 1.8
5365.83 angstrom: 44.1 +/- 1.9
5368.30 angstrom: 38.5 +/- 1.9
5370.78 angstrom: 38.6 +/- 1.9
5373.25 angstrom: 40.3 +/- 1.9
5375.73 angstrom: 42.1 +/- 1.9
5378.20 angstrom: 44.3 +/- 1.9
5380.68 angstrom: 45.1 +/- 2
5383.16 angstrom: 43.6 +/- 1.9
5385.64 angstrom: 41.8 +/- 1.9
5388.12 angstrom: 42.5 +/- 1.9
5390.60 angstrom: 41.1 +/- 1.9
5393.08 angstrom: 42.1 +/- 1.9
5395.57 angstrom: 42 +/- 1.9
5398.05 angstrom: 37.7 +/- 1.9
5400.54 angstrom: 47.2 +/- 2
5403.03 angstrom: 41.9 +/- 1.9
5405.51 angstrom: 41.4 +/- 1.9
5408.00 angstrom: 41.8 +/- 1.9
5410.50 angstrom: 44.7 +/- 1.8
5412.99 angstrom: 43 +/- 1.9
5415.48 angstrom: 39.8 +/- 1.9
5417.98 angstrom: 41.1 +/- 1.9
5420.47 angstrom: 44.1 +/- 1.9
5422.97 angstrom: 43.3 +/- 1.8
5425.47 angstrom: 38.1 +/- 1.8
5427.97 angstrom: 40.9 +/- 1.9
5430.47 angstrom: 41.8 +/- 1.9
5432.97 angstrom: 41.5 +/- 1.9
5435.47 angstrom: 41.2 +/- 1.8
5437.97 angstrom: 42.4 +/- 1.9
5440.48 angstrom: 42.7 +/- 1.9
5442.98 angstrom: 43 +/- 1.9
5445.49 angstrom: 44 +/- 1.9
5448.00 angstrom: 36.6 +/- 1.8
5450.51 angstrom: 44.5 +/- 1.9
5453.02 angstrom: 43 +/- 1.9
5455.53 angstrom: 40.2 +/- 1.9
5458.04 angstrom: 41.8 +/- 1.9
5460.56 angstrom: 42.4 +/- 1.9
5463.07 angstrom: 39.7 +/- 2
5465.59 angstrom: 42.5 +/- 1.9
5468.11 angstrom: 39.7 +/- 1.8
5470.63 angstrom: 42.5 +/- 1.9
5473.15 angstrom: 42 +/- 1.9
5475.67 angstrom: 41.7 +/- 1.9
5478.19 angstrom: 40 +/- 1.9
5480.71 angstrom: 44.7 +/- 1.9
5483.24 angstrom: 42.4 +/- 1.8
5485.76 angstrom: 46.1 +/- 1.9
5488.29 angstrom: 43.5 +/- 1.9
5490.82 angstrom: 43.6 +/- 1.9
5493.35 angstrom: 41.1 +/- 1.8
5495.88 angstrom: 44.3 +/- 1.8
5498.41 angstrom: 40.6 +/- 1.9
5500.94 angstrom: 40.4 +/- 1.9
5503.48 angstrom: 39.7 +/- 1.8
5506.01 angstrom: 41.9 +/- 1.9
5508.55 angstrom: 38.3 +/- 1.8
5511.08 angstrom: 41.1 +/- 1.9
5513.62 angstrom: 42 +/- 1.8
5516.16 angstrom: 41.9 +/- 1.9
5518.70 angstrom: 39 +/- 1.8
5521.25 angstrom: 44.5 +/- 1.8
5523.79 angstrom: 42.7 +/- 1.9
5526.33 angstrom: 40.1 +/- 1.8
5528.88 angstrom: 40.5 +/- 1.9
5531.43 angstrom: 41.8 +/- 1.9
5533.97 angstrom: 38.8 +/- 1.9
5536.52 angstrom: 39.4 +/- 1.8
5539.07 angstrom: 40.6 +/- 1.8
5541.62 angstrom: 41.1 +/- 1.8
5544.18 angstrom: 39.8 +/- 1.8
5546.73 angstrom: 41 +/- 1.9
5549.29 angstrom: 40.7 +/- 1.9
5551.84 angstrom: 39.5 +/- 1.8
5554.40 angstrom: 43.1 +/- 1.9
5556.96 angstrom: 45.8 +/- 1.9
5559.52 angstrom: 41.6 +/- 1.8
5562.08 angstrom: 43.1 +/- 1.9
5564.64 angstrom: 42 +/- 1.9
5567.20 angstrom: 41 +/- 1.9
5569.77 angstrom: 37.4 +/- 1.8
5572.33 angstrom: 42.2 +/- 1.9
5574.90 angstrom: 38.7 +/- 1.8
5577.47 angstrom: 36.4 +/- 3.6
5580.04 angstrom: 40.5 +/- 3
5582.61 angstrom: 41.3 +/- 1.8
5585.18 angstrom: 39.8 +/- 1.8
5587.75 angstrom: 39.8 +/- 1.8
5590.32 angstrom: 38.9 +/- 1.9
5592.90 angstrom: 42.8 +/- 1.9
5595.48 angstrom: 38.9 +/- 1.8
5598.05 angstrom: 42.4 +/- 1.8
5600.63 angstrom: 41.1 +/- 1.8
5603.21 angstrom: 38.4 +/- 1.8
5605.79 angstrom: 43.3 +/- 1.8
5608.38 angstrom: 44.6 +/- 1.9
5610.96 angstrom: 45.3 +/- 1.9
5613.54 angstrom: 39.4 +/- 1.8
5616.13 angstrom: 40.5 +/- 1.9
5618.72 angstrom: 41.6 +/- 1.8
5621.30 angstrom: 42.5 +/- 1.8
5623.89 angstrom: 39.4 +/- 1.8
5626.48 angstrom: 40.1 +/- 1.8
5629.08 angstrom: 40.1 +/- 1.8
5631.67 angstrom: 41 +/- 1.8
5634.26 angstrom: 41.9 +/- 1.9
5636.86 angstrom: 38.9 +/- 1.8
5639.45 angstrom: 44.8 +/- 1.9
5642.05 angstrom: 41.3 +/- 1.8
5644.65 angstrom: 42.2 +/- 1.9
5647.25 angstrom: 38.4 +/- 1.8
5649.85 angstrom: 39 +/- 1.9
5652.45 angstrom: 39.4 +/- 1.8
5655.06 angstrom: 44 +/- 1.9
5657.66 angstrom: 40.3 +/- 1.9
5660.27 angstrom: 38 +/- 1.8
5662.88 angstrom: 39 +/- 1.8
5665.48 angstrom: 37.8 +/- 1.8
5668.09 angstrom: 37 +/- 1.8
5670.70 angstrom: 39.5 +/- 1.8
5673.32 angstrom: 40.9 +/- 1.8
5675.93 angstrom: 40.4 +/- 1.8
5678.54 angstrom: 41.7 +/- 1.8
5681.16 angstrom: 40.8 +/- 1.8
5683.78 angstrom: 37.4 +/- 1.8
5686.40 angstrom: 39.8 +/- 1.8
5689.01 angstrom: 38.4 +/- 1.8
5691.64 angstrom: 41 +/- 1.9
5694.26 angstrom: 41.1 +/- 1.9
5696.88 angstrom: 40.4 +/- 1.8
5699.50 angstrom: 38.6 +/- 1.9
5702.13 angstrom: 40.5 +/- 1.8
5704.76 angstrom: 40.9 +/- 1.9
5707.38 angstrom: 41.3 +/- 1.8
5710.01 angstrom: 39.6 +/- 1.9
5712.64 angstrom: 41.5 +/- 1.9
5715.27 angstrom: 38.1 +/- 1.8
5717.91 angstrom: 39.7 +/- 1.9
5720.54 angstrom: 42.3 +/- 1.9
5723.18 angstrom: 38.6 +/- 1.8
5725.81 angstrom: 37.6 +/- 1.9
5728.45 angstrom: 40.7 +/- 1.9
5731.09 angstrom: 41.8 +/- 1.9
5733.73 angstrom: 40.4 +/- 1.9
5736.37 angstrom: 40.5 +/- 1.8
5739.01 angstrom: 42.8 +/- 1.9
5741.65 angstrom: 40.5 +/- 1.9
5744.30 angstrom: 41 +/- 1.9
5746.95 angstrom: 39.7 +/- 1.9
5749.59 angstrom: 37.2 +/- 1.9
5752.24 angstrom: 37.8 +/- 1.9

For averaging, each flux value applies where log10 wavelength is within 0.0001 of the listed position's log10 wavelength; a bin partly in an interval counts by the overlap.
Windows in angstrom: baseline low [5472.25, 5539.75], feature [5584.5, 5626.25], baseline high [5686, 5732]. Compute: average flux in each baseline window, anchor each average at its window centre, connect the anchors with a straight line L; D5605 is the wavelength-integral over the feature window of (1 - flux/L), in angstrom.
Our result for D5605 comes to -0.3 angstrom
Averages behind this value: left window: 41.6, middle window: 41.2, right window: 40.1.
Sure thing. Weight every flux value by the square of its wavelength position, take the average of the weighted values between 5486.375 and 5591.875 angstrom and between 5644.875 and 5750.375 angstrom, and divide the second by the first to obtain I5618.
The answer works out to 1.0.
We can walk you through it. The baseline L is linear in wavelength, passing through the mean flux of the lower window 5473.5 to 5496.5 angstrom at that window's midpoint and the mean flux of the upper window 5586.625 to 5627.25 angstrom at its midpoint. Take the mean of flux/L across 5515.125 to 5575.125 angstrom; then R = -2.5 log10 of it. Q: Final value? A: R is 0.03 mag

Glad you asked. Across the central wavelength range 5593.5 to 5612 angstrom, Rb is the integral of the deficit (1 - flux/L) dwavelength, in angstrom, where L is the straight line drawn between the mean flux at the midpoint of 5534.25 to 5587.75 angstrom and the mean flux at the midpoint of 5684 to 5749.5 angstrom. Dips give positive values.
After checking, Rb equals -0.7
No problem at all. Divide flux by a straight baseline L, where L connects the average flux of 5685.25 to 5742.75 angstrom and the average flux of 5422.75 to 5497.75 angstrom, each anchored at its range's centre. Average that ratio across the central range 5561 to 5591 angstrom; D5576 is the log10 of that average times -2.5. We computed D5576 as 0.030 mag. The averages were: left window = 42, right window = 40.3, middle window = 40.1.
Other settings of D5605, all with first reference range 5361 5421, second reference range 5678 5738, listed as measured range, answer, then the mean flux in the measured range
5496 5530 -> 0.19 angstrom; 41.1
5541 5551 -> 0.13 angstrom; 40.6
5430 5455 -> -0.16 angstrom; 42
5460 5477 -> 0.06 angstrom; 41.5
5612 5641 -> -0.25 angstrom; 41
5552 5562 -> -0.48 angstrom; 43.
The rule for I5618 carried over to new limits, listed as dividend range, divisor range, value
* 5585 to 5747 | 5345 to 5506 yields 1.05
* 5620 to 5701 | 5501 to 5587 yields 1.03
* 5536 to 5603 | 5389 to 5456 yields 1.02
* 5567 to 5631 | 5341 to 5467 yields 1.04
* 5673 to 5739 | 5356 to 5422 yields 1.07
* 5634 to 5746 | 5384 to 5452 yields 1.06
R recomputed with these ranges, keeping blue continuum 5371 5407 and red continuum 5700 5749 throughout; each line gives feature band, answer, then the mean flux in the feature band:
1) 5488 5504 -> -0.01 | 41.9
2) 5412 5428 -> 0.02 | 41.5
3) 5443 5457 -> 0.00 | 41.8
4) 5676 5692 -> 0.02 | 39.8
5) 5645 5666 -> 0.03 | 39.7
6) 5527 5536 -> 0.03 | 40.3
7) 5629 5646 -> -0.02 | 41.6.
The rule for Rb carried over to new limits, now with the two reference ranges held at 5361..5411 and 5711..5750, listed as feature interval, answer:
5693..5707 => 0.0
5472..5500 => -0.8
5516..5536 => 0.1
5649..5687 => 0.8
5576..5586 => 0.4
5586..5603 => 0.2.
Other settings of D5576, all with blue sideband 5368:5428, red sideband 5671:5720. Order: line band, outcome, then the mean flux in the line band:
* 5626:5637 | -0.001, 40.6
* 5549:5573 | -0.019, 41.7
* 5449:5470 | -0.003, 41.7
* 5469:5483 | -0.017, 42.1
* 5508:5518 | 0.008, 40.9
